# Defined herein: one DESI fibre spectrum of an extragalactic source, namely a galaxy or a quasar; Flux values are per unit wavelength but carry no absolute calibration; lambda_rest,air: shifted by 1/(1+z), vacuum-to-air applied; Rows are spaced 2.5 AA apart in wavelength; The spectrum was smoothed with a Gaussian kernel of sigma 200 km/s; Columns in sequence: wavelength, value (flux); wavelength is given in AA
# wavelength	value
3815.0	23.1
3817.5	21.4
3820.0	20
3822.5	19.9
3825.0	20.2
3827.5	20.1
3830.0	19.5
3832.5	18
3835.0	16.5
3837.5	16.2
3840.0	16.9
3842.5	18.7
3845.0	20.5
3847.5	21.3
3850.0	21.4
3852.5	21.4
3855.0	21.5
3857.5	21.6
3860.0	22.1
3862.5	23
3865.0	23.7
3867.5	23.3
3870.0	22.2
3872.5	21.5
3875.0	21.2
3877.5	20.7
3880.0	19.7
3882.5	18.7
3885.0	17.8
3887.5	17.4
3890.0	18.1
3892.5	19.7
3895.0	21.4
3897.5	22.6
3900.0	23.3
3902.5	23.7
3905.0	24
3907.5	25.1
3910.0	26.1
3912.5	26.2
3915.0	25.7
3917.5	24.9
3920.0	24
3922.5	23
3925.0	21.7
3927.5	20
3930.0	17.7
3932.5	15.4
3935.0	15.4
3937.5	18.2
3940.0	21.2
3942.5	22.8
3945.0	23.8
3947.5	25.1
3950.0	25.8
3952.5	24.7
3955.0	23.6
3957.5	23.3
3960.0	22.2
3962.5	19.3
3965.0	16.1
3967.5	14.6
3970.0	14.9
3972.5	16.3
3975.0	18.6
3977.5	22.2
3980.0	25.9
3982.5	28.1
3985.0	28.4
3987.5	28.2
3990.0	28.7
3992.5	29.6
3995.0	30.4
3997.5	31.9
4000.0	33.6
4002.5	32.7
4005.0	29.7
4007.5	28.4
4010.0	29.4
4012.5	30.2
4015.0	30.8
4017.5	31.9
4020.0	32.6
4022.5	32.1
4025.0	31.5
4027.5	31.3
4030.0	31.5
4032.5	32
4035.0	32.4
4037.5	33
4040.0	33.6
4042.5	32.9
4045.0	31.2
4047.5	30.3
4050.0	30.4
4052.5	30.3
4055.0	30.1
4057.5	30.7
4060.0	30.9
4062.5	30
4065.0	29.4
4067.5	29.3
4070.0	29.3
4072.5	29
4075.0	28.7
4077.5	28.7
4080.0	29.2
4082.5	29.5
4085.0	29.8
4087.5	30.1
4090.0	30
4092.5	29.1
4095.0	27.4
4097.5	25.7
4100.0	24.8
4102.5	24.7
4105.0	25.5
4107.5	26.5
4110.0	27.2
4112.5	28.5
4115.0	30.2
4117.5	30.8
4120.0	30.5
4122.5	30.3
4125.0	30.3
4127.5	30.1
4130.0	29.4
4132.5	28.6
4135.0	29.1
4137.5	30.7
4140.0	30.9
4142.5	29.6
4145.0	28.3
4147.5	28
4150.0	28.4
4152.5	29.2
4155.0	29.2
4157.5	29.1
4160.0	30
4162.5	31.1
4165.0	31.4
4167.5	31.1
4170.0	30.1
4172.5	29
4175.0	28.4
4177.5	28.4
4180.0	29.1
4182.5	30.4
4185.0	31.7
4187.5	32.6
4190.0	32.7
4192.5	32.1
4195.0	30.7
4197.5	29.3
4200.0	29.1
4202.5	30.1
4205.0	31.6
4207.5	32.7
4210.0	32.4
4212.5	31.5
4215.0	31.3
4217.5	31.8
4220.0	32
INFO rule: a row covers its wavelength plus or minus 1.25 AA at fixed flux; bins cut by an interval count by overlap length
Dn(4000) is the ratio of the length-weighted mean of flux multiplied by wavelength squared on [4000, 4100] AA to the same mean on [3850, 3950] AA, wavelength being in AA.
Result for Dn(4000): 1.51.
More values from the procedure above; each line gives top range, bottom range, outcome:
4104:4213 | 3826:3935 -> 1.63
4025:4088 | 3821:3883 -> 1.66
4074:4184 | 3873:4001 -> 1.41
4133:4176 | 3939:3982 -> 1.53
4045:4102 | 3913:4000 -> 1.35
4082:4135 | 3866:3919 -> 1.44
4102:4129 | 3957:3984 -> 1.53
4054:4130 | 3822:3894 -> 1.62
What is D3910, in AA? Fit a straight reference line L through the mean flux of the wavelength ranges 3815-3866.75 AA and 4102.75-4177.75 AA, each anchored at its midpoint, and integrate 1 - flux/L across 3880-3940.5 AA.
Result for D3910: 3.0 AA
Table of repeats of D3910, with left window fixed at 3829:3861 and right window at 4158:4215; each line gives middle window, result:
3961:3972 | 3.4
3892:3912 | -1.8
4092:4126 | 0.3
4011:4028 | -4.1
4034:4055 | -4.5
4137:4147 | -0.1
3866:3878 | -0.8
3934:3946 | 1.3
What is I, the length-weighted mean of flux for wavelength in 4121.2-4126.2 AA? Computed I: 30.3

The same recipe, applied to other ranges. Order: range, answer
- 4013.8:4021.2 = 31.8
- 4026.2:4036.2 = 31.8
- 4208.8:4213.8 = 31.9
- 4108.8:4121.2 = 29.4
